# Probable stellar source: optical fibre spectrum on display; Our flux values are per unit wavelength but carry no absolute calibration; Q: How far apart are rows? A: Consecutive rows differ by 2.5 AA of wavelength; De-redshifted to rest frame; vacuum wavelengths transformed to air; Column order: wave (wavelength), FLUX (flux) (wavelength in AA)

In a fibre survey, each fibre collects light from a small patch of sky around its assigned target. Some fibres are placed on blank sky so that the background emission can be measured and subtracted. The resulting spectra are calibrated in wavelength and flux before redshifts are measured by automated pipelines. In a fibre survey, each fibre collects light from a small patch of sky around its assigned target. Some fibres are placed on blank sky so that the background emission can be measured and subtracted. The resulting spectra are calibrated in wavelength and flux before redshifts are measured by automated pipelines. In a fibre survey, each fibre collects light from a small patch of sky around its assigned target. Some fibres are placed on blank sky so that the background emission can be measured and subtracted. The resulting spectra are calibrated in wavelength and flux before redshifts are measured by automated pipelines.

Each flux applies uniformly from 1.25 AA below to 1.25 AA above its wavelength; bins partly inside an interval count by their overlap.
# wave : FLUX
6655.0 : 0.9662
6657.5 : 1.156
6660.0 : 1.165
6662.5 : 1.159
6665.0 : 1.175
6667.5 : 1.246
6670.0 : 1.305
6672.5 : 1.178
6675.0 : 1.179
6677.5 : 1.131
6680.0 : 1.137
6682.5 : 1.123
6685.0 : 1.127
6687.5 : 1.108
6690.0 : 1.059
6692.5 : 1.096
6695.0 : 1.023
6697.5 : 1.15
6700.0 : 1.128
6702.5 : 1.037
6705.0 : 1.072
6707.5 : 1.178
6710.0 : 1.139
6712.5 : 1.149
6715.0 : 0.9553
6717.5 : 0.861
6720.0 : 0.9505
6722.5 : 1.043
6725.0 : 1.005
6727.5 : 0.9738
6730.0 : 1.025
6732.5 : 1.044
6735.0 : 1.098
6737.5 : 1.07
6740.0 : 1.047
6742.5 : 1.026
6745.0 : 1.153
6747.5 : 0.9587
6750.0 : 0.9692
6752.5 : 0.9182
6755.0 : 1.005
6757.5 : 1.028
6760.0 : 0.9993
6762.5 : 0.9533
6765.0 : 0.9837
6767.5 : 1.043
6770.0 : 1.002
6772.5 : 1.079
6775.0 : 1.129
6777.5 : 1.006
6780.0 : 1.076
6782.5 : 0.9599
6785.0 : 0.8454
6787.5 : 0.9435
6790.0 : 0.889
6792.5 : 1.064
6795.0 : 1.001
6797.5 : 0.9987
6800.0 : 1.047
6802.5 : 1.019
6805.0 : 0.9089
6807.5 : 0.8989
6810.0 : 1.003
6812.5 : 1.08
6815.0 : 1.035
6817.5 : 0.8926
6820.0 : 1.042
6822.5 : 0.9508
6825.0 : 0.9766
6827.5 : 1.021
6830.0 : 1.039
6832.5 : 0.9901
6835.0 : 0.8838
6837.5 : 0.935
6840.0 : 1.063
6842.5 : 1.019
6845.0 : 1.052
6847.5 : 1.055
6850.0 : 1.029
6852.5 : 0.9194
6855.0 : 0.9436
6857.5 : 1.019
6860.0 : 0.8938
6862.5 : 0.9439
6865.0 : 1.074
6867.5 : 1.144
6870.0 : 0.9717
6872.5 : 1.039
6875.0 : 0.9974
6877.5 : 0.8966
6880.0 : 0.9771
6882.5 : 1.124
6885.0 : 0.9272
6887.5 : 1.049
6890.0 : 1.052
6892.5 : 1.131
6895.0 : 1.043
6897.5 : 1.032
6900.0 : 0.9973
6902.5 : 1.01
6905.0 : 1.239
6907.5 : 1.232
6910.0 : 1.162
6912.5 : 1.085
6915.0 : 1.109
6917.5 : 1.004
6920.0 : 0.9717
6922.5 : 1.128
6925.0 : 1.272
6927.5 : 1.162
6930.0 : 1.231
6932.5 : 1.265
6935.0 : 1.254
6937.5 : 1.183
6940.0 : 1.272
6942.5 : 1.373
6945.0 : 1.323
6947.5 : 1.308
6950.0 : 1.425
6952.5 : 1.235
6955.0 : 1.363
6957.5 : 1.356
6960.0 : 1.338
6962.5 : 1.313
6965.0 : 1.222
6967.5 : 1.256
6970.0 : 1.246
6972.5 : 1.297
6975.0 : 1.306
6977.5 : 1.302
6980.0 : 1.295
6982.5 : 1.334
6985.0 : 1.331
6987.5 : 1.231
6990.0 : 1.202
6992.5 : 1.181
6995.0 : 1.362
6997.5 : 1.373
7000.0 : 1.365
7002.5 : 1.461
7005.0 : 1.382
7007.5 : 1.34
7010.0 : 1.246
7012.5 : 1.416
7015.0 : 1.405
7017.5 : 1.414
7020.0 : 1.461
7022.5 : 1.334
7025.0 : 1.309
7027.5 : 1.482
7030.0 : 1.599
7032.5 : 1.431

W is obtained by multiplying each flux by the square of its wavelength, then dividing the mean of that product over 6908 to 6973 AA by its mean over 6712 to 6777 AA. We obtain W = 1.3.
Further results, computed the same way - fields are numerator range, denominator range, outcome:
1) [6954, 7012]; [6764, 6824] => 1.39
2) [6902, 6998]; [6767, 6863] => 1.31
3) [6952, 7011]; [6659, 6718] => 1.27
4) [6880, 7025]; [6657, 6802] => 1.25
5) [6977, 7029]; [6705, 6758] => 1.42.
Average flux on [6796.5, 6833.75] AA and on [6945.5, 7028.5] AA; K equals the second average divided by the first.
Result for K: 1.34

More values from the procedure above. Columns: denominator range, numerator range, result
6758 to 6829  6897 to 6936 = 1.14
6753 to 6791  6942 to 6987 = 1.32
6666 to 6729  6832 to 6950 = 0.99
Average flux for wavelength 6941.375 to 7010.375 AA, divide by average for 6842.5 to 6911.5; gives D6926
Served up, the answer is 1.27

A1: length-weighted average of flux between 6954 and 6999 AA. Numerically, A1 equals 1.29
